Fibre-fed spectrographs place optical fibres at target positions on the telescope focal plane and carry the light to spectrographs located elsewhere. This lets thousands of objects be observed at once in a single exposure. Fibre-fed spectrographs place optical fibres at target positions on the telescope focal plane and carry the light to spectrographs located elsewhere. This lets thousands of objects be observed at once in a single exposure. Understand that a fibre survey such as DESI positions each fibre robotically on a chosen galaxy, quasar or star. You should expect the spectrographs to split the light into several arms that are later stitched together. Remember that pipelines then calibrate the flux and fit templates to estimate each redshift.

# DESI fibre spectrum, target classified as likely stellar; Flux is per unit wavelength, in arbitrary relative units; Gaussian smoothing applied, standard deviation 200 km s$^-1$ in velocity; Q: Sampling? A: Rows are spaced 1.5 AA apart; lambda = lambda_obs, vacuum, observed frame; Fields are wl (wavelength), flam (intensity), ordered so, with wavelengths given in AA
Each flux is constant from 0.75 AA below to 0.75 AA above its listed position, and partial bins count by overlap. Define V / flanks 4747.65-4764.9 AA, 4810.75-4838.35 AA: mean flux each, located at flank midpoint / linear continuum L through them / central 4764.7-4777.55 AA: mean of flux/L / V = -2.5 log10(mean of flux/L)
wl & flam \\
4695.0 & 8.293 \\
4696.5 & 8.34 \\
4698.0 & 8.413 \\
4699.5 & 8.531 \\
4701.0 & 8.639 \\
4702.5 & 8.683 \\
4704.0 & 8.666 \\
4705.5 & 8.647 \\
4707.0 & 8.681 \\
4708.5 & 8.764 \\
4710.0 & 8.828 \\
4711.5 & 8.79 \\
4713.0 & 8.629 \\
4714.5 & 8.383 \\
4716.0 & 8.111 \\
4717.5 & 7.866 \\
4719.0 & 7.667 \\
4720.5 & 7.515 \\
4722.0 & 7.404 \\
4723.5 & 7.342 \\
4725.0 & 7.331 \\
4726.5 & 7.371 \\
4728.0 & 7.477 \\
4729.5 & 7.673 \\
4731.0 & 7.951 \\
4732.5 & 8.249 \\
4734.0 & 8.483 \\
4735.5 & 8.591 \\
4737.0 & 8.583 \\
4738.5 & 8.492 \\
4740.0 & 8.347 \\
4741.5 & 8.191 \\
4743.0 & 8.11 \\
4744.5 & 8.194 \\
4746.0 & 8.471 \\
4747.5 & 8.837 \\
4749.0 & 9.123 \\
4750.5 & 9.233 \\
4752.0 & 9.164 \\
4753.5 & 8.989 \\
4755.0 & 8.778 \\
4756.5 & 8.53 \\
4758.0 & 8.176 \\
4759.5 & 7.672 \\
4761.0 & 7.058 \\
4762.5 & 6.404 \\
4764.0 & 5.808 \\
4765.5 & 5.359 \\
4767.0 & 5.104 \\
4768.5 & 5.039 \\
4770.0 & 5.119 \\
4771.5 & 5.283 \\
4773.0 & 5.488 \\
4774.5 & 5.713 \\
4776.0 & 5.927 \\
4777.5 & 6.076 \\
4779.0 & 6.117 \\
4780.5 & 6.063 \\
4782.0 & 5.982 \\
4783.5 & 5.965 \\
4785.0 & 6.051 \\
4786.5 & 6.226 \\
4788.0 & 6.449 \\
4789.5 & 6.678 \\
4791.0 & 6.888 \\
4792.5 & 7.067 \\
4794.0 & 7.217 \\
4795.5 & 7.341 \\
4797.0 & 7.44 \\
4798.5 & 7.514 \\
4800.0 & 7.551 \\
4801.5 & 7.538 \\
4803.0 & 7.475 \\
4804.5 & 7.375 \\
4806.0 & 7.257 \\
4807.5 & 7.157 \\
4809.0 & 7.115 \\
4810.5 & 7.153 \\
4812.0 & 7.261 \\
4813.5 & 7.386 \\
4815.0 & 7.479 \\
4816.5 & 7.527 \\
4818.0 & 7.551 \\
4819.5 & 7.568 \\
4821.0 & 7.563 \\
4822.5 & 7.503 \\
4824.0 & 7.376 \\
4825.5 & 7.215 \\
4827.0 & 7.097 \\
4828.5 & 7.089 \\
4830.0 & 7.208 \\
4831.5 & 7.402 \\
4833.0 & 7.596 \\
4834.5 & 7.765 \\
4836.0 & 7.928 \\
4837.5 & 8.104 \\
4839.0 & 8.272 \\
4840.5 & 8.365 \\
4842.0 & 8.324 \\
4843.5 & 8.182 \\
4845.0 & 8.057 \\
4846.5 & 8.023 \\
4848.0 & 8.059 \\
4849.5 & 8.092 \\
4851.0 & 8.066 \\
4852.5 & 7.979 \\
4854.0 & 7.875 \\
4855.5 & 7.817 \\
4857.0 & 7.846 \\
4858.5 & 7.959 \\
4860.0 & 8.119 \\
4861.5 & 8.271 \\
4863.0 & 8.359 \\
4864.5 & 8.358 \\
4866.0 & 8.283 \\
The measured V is 0.42 mag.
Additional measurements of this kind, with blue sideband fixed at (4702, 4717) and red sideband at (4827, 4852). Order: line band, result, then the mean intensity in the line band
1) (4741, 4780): 0.168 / 7.14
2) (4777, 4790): 0.308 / 6.17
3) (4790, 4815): 0.112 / 7.3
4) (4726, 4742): 0.043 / 8.14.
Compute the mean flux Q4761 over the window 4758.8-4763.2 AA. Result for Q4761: 7.04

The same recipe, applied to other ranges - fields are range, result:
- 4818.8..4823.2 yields 7.54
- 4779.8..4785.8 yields 6.02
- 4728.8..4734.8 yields 8.1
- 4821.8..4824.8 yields 7.43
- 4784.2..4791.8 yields 6.46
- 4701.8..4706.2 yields 8.67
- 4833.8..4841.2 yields 8.09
